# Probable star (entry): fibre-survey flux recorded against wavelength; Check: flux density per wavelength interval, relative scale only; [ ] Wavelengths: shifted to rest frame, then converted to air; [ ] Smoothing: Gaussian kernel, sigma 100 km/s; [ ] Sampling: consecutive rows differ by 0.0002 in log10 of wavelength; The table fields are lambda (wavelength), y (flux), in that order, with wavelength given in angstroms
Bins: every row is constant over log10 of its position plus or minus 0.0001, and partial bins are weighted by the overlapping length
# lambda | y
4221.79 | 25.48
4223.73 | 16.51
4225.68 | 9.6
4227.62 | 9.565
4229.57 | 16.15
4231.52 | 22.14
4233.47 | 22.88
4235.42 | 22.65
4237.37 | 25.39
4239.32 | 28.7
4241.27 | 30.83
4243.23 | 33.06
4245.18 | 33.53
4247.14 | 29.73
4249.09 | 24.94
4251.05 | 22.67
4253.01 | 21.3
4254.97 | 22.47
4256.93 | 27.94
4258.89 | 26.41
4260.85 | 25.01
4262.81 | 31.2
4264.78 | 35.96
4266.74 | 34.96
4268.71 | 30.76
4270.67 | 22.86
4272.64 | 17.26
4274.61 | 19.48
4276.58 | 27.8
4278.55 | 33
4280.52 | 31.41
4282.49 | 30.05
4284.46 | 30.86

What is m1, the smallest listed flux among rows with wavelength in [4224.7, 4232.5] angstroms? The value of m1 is 9.565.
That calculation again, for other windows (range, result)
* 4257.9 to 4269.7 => 25.01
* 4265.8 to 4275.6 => 17.26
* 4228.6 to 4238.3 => 16.15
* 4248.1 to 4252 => 22.67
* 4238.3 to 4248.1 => 28.7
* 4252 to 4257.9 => 21.3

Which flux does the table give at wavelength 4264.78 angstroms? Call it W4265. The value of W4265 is 35.96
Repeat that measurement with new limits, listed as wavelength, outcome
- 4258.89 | 26.41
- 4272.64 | 17.26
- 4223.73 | 16.51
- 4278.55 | 33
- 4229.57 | 16.15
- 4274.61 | 19.48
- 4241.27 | 30.83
